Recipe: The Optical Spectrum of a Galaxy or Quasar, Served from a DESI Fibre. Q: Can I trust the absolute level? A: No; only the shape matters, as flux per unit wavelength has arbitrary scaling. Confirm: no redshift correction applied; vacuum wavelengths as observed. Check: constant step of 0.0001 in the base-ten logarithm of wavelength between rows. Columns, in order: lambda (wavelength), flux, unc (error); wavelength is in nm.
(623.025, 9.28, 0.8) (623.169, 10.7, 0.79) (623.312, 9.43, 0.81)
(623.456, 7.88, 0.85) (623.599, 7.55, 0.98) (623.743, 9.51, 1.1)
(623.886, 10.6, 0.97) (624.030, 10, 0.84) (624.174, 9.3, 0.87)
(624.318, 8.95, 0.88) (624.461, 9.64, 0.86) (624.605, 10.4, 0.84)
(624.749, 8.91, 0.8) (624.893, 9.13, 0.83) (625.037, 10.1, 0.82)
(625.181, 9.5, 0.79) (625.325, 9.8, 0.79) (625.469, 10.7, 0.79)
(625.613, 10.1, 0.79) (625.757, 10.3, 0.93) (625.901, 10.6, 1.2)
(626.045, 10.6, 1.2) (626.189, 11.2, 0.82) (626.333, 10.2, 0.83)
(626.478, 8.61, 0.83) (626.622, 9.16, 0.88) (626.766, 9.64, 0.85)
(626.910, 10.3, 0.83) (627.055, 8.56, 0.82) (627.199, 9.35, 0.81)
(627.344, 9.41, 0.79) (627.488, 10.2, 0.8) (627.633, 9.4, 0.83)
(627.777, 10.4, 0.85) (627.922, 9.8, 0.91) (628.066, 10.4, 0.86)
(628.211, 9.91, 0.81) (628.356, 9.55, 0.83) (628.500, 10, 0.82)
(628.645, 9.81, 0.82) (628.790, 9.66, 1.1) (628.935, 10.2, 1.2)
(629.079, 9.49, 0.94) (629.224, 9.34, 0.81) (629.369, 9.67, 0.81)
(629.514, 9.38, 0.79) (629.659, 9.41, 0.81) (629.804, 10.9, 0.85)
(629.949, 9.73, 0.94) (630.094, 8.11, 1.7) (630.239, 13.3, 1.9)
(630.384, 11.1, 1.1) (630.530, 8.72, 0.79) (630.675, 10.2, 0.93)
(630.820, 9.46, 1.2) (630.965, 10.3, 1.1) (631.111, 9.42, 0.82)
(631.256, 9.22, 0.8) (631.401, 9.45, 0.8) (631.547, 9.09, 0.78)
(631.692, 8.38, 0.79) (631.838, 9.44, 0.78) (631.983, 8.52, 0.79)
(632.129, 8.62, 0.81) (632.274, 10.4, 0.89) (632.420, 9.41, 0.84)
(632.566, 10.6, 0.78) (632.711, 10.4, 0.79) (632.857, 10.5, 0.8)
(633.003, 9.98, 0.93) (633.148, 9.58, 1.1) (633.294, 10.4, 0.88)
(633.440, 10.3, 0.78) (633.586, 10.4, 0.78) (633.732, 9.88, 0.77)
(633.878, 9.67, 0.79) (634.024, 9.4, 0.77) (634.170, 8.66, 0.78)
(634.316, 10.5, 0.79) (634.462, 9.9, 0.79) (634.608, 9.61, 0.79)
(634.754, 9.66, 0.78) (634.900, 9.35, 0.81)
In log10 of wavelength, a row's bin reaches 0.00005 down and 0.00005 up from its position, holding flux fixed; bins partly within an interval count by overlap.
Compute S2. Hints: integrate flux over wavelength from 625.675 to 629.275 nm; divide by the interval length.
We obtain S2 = 9.85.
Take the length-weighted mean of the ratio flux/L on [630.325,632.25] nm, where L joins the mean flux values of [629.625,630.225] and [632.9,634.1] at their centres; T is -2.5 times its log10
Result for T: 0.06 mag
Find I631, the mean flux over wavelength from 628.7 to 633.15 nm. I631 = 9.74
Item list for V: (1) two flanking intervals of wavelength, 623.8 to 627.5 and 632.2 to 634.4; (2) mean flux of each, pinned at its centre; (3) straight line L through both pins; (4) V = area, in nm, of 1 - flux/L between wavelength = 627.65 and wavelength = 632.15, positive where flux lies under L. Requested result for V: 0.09 nm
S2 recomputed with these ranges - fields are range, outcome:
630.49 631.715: 9.42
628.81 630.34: 9.97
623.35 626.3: 9.74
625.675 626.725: 10.1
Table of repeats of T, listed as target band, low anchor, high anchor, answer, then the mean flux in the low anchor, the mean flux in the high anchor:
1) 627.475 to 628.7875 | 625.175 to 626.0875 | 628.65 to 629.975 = 0.00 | 10.3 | 9.76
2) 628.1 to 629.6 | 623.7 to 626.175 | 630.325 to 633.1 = 0.00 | 9.93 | 9.63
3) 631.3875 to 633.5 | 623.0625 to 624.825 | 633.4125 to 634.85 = 0.00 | 9.4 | 9.78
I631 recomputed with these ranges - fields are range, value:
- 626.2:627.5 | 9.54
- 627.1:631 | 9.88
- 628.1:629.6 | 9.71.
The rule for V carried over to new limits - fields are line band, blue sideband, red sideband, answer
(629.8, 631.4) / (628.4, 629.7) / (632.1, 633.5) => -0.024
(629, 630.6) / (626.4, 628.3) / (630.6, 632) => -0.076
